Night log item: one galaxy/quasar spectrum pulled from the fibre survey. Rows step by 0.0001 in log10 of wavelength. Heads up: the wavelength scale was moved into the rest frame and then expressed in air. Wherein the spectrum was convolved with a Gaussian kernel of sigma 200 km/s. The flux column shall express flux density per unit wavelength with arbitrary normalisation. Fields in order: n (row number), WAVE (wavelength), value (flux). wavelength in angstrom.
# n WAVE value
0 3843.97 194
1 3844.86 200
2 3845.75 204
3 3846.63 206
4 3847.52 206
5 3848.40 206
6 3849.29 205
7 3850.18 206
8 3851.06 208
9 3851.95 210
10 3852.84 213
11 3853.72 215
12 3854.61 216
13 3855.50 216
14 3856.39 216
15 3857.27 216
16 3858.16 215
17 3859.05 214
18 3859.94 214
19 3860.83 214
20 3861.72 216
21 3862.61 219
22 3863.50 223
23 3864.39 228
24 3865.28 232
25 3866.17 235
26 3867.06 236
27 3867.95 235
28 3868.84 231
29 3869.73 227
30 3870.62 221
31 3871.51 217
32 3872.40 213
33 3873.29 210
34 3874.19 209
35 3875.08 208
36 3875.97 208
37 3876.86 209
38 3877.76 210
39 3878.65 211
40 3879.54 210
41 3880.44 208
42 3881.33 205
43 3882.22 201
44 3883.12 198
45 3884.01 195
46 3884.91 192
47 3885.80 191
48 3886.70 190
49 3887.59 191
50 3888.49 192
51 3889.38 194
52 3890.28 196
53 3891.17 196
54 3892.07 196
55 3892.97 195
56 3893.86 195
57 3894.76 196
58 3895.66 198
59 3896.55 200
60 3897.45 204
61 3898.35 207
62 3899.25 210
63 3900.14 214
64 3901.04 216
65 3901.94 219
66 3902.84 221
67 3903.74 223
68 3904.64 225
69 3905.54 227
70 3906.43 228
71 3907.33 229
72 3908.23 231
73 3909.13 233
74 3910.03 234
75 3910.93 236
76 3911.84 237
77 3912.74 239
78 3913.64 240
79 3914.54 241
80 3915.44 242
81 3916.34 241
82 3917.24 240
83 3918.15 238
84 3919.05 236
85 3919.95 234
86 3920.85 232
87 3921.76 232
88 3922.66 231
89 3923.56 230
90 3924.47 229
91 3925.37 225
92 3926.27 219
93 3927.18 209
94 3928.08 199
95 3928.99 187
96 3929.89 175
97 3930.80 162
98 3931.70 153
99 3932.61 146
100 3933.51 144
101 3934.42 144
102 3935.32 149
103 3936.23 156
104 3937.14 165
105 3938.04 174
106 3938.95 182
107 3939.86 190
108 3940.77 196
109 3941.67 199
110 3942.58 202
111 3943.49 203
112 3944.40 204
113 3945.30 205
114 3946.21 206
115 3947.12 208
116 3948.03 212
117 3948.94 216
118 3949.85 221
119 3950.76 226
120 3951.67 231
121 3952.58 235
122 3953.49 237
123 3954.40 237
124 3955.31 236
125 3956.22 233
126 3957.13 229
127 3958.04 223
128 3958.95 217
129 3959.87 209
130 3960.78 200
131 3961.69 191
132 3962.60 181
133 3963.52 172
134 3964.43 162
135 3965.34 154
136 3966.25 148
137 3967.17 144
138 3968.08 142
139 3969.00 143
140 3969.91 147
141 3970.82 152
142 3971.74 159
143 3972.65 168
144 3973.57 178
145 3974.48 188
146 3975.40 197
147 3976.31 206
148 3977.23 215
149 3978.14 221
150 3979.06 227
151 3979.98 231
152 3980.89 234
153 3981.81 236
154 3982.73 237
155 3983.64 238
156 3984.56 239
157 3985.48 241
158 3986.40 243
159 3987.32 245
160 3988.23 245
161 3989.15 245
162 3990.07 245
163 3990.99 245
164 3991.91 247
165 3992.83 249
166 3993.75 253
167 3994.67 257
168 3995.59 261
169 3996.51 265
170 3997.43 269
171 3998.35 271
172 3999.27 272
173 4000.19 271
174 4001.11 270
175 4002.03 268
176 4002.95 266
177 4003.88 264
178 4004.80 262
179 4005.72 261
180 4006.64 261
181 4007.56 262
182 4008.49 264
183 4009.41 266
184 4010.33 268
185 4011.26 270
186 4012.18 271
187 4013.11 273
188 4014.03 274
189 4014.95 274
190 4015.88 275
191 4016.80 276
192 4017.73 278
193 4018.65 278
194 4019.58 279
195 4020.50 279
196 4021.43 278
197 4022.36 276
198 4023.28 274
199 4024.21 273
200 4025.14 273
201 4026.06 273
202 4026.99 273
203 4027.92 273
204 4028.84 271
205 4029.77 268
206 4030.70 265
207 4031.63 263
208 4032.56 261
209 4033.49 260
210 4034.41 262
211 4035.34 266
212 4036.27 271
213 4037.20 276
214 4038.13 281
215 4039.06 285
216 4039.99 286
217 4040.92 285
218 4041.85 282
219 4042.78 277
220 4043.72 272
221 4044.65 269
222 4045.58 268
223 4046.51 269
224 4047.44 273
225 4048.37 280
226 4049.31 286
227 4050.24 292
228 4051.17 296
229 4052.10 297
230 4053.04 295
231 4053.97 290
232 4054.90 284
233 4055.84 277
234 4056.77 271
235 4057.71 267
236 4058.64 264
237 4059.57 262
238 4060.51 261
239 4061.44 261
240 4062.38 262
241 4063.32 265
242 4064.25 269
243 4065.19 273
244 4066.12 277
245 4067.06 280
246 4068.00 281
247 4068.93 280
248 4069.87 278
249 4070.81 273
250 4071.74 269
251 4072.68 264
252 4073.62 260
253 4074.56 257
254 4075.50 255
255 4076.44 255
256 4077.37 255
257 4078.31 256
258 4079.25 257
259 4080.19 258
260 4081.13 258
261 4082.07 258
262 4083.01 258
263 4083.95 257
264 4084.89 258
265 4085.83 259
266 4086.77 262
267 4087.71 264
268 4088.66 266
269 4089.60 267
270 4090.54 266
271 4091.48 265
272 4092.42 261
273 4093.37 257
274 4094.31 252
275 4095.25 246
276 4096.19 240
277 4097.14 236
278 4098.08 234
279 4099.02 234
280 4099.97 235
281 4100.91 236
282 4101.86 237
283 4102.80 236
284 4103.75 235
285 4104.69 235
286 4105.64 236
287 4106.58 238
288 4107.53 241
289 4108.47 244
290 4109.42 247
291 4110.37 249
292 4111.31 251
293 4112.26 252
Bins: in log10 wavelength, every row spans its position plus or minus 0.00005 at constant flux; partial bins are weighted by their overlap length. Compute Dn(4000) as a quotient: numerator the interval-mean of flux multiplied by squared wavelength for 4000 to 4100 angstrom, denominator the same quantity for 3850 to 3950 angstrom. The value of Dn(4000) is 1.4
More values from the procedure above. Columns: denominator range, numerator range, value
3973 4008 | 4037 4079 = 1.16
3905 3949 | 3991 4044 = 1.36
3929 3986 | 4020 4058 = 1.48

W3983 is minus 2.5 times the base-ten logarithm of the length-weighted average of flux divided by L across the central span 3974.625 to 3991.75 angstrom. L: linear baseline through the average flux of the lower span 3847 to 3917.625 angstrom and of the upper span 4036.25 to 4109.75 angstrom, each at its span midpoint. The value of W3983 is 0.04 mag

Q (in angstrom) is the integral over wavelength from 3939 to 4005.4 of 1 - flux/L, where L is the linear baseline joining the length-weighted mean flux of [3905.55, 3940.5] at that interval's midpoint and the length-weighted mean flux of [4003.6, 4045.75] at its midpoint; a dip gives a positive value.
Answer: 5.8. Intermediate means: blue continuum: 208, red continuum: 272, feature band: 219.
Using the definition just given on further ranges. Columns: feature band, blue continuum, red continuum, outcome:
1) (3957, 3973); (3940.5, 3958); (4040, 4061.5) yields 3.8 angstrom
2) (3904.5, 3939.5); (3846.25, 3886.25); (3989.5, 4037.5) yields 3.6 angstrom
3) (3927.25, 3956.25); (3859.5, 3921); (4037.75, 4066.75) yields 5.1 angstrom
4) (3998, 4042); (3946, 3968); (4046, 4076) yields -4.5 angstrom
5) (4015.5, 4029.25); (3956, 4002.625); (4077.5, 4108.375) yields -2.7 angstrom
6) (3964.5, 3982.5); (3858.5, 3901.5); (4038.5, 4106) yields 4.0 angstrom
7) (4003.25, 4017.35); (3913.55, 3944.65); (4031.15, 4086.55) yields -1.4 angstrom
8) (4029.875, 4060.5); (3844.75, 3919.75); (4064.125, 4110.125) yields -3.6 angstrom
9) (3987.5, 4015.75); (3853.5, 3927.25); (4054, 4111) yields -2.5 angstrom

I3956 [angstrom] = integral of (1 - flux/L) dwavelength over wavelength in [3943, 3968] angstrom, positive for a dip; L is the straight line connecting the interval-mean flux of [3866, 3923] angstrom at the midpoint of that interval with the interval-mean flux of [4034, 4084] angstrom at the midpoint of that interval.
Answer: 3.4 angstrom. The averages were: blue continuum 216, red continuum 272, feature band 204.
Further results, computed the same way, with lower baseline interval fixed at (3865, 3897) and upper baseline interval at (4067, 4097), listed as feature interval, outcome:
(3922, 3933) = 1.1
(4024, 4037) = -1.1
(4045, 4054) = -1.1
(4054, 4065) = -0.6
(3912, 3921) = -0.9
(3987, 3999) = -0.9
